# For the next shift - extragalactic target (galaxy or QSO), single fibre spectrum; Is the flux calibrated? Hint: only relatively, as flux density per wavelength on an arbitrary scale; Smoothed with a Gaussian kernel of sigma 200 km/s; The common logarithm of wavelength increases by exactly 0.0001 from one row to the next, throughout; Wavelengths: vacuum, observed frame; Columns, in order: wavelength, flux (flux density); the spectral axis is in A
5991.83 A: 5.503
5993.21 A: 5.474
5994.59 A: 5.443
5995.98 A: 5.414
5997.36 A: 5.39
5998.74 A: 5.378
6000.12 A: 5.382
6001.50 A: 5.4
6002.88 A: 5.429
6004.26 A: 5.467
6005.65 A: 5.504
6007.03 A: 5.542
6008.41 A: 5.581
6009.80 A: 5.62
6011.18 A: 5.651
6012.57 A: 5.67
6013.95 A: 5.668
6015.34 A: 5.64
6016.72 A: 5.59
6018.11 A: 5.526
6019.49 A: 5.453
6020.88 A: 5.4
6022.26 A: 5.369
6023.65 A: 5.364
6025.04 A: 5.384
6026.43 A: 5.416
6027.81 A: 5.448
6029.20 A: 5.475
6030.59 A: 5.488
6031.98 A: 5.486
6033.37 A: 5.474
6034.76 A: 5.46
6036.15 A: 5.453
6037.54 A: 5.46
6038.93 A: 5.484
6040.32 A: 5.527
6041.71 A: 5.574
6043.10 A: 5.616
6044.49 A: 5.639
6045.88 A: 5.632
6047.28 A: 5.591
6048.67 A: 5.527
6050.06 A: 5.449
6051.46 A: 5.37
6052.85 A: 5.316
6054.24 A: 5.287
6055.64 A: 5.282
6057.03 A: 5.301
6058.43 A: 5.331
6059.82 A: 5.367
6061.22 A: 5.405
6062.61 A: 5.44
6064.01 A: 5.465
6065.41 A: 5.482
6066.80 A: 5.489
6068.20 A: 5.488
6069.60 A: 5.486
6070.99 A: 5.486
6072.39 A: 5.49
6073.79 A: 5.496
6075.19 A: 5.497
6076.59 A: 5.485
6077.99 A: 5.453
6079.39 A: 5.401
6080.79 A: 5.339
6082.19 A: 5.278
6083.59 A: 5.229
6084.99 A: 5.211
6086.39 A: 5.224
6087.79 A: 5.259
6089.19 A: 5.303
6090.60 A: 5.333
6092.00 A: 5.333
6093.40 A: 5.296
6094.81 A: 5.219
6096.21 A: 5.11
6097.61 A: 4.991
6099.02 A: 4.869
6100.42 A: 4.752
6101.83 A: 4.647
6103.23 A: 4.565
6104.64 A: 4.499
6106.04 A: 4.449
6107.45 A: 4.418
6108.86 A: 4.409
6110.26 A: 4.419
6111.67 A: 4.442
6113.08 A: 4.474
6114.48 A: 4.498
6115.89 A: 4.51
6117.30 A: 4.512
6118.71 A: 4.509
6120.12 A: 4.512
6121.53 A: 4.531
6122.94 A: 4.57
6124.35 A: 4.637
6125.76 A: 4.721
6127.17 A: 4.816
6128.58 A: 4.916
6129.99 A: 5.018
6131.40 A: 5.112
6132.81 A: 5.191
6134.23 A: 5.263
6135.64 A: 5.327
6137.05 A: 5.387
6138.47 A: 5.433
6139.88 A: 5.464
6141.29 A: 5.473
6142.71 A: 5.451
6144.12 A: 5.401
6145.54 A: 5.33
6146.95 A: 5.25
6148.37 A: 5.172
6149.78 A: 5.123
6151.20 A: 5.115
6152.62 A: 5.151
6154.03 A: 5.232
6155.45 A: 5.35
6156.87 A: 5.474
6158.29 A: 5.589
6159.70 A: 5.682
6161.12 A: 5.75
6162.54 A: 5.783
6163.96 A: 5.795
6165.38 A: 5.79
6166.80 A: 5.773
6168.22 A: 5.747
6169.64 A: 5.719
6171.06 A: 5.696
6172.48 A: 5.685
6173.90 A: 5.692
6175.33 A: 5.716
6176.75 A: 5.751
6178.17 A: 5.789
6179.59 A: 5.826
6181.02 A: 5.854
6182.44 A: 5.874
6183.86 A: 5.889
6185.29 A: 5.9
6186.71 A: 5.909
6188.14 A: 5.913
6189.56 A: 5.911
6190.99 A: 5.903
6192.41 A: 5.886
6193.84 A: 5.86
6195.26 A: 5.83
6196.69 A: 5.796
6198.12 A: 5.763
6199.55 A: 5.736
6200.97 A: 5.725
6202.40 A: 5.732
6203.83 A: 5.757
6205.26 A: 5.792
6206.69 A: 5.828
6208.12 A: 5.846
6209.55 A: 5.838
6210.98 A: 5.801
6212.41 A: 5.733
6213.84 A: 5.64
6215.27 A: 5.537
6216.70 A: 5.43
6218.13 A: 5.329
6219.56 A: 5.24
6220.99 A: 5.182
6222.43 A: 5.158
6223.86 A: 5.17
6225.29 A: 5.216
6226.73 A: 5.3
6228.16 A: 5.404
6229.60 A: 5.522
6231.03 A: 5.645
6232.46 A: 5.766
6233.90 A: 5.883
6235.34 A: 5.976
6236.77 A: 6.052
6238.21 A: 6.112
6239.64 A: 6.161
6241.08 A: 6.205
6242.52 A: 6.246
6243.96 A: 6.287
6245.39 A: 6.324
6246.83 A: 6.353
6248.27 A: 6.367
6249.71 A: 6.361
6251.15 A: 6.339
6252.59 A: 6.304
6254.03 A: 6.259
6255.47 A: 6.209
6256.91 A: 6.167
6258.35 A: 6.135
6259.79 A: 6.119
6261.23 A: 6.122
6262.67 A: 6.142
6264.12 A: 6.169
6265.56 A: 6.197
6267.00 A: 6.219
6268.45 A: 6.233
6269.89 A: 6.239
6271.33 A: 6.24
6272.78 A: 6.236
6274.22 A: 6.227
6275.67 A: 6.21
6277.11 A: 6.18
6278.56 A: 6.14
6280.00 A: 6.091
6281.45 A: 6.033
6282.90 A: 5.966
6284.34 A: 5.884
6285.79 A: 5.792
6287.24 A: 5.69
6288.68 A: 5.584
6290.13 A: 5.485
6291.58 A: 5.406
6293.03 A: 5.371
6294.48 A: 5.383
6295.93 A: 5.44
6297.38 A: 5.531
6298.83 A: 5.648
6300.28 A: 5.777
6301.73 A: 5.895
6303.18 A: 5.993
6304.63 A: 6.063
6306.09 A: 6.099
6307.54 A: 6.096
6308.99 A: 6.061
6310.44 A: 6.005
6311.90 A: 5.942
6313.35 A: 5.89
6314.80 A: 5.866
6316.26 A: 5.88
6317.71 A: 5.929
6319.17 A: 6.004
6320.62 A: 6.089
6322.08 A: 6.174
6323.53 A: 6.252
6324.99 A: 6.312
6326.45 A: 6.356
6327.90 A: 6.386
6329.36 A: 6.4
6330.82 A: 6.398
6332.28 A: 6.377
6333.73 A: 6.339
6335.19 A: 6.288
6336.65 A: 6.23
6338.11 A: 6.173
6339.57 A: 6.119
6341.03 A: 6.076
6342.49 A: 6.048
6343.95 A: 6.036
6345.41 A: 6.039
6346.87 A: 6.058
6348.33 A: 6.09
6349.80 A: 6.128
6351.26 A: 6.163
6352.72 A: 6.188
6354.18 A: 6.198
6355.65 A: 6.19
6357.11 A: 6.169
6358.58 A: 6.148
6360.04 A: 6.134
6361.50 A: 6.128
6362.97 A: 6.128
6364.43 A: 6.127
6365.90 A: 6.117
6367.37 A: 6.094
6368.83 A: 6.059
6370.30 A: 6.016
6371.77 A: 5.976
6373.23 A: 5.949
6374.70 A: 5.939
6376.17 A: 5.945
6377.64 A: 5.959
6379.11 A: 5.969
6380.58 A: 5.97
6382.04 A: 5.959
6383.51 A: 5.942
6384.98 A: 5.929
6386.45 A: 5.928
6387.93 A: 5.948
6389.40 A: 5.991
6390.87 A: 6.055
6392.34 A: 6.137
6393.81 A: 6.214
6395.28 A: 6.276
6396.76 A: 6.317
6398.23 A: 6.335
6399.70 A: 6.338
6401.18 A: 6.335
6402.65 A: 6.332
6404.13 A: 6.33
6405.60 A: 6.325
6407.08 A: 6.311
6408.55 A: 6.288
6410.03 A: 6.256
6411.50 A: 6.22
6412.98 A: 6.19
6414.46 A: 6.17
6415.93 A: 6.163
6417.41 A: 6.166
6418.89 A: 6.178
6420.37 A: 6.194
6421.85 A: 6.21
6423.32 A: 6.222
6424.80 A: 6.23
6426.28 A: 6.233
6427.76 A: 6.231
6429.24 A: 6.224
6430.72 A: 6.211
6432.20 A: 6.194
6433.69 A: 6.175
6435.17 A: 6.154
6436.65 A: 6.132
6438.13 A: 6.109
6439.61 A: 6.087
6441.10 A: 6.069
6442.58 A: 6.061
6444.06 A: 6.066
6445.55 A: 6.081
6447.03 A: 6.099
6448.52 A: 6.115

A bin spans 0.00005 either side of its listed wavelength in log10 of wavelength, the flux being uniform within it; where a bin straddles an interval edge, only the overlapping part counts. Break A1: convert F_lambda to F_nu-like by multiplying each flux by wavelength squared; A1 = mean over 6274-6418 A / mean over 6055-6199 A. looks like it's 1.23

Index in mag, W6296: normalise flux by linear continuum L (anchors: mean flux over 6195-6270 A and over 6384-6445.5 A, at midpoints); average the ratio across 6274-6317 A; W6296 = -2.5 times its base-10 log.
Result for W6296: 0.02 mag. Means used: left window 5.88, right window 6.18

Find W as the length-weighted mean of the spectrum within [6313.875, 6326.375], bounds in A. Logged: 6.07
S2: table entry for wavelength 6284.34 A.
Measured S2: 5.884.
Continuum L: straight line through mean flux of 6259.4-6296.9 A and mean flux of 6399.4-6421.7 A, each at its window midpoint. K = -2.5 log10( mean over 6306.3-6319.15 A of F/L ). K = 0.011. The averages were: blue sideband 5.95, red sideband 6.25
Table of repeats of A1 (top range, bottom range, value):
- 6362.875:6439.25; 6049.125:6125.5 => 1.34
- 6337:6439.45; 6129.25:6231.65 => 1.18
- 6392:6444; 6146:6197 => 1.19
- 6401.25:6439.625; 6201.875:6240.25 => 1.18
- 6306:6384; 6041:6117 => 1.28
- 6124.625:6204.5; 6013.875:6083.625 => 1.06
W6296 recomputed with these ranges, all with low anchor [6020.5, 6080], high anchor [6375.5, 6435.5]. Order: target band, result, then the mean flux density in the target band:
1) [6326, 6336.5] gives -0.06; 6.36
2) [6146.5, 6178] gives 0.02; 5.55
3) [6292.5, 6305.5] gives 0.05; 5.68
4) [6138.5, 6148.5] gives 0.05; 5.38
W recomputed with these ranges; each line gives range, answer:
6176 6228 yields 5.68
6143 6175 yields 5.52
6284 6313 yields 5.76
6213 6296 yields 5.9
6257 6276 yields 6.19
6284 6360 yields 6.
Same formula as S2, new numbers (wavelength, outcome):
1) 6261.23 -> 6.122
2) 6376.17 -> 5.945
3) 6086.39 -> 5.224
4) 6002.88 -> 5.429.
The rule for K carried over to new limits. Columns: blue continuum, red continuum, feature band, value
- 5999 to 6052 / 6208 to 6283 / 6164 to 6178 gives 0.012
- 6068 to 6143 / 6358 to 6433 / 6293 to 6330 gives -0.027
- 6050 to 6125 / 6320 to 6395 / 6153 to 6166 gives -0.049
